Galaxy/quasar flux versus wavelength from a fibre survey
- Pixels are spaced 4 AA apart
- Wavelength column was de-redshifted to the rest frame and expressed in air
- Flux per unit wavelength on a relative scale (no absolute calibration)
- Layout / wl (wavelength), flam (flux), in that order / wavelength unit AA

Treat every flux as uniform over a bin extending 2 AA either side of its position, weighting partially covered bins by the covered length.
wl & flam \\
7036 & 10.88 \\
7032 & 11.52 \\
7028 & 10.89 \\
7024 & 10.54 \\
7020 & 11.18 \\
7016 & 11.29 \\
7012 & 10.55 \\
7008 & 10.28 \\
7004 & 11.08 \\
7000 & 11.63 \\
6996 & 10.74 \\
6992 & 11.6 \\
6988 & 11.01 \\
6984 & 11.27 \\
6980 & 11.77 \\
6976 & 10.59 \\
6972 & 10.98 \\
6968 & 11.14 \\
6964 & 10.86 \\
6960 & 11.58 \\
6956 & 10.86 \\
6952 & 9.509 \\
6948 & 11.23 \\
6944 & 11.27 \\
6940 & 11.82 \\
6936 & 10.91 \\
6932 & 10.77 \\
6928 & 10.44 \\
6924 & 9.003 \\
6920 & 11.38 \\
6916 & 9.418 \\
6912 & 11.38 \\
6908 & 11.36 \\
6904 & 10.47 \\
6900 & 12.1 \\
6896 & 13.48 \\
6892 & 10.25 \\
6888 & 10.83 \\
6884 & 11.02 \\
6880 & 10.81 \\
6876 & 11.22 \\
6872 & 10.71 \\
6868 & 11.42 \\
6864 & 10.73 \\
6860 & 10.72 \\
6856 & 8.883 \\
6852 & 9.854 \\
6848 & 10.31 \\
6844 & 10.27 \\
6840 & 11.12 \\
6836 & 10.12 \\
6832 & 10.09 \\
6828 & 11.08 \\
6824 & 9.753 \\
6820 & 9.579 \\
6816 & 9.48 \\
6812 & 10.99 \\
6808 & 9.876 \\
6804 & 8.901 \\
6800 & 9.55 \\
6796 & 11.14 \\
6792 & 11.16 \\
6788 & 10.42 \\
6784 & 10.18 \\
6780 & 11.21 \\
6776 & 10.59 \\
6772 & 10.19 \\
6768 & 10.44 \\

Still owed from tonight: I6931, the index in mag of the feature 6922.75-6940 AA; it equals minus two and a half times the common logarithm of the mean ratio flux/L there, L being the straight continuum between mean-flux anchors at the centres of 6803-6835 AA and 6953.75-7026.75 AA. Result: 0.02 mag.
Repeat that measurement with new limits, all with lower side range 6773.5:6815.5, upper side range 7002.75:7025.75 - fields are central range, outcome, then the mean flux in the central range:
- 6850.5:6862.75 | 0.066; 9.87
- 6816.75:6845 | 0.020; 10.3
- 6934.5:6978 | -0.028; 11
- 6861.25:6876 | -0.046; 11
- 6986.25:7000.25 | -0.042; 11.2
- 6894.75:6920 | -0.070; 11.3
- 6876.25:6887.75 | -0.041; 10.9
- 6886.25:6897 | -0.078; 11.4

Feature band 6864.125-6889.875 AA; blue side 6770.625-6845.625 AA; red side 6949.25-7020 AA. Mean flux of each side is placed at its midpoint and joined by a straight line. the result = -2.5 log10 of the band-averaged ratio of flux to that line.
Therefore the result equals -0.04 mag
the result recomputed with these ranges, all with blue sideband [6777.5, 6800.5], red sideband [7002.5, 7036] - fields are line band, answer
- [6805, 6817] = 0.066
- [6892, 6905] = -0.103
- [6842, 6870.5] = 0.044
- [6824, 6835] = 0.034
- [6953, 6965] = -0.014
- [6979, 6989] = -0.046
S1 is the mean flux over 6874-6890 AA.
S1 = 11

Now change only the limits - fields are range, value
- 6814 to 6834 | 10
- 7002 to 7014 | 10.6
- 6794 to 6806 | 9.86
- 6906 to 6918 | 10.7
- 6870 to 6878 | 11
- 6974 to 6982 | 11.2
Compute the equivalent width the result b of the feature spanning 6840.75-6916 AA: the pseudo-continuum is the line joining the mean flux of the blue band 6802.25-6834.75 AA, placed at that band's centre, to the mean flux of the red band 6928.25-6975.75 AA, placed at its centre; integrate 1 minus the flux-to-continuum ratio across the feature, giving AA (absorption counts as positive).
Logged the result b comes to -3.0 AA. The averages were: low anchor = 9.98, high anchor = 11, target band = 10.8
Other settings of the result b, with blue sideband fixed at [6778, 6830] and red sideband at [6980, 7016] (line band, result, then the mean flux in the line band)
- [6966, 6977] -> 0.03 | 10.9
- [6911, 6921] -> 0.13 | 10.6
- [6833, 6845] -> -0.10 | 10.5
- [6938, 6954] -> -0.15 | 11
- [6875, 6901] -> -1.85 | 11.4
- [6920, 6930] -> 0.66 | 10.1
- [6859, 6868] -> -0.32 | 10.9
